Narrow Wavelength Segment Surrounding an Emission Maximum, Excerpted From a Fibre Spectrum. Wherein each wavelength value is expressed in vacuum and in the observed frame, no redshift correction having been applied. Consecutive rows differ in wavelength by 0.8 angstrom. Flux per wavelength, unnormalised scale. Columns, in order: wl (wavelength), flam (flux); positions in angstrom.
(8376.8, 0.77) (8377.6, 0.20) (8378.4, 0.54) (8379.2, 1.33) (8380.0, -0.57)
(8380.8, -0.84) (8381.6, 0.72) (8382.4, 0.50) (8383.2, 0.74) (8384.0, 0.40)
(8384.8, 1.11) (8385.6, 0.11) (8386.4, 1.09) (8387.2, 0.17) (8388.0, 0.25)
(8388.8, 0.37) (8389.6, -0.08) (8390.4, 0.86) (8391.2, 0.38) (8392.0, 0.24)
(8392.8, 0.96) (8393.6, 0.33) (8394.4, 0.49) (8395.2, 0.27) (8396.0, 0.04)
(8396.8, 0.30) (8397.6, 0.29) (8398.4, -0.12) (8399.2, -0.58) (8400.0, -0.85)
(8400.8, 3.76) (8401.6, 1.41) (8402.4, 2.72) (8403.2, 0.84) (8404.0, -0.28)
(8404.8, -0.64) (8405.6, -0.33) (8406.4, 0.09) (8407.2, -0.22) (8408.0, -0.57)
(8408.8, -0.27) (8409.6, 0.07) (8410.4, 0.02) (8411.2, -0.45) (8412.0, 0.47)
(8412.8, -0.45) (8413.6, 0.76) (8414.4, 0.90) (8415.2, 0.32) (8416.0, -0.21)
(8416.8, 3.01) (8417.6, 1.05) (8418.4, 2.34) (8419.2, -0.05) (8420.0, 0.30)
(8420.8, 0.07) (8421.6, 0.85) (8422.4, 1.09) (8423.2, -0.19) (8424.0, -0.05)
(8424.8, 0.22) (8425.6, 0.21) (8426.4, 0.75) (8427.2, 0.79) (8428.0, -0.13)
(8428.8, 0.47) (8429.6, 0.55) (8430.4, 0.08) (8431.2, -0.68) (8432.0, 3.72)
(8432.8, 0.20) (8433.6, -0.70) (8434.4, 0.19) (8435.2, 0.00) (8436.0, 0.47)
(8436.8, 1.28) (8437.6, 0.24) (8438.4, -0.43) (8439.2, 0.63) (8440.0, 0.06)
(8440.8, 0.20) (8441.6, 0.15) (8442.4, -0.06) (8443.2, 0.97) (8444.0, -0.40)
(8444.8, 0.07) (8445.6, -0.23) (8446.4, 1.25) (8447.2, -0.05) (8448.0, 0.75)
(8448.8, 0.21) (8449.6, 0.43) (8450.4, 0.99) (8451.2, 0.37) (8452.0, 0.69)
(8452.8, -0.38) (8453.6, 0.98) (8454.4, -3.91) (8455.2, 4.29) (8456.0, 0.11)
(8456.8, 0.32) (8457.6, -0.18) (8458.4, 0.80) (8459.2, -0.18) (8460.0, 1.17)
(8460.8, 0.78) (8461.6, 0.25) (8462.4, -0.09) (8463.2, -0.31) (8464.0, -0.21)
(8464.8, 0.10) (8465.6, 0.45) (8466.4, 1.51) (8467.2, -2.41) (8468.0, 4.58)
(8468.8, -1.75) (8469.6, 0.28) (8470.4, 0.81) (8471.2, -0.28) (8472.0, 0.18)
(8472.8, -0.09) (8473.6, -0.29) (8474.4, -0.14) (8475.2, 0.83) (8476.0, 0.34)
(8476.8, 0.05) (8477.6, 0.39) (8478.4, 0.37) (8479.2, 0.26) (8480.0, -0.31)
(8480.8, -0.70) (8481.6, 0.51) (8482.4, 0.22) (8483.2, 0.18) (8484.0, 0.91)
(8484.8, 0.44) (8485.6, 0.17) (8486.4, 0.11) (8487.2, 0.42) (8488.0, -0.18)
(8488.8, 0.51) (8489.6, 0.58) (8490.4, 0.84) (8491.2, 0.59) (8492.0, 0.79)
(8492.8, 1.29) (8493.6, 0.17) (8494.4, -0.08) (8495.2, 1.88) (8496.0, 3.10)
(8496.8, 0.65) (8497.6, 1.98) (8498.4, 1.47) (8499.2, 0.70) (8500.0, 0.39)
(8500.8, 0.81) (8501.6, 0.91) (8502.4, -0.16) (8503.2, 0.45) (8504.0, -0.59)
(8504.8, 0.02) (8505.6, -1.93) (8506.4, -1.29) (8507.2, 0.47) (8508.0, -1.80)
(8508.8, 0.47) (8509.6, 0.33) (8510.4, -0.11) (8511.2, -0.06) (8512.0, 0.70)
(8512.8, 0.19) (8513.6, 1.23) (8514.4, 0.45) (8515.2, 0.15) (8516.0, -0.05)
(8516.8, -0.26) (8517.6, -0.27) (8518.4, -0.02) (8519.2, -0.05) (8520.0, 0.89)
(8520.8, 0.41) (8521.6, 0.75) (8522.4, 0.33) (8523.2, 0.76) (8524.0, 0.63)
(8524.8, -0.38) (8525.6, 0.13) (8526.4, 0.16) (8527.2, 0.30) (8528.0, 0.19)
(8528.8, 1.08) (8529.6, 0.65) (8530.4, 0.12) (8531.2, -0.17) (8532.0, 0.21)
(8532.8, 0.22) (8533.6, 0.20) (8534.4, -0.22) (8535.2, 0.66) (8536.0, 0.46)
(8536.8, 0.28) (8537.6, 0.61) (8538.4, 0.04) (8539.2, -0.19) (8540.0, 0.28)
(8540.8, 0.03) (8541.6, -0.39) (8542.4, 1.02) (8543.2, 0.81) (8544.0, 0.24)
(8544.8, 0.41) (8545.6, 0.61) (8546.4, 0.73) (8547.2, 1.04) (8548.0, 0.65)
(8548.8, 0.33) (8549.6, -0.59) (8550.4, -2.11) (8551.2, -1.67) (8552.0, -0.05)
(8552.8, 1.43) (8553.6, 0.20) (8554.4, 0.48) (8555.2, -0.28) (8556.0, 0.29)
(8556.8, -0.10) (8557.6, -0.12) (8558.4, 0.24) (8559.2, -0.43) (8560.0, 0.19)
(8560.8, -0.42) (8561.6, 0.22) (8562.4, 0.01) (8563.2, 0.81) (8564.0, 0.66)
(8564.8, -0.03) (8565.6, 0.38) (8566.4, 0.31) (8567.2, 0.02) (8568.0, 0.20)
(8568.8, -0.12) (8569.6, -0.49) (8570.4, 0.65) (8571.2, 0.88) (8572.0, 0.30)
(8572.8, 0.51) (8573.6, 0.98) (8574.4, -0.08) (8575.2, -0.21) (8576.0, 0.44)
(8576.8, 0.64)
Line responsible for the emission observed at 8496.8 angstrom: H-beta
